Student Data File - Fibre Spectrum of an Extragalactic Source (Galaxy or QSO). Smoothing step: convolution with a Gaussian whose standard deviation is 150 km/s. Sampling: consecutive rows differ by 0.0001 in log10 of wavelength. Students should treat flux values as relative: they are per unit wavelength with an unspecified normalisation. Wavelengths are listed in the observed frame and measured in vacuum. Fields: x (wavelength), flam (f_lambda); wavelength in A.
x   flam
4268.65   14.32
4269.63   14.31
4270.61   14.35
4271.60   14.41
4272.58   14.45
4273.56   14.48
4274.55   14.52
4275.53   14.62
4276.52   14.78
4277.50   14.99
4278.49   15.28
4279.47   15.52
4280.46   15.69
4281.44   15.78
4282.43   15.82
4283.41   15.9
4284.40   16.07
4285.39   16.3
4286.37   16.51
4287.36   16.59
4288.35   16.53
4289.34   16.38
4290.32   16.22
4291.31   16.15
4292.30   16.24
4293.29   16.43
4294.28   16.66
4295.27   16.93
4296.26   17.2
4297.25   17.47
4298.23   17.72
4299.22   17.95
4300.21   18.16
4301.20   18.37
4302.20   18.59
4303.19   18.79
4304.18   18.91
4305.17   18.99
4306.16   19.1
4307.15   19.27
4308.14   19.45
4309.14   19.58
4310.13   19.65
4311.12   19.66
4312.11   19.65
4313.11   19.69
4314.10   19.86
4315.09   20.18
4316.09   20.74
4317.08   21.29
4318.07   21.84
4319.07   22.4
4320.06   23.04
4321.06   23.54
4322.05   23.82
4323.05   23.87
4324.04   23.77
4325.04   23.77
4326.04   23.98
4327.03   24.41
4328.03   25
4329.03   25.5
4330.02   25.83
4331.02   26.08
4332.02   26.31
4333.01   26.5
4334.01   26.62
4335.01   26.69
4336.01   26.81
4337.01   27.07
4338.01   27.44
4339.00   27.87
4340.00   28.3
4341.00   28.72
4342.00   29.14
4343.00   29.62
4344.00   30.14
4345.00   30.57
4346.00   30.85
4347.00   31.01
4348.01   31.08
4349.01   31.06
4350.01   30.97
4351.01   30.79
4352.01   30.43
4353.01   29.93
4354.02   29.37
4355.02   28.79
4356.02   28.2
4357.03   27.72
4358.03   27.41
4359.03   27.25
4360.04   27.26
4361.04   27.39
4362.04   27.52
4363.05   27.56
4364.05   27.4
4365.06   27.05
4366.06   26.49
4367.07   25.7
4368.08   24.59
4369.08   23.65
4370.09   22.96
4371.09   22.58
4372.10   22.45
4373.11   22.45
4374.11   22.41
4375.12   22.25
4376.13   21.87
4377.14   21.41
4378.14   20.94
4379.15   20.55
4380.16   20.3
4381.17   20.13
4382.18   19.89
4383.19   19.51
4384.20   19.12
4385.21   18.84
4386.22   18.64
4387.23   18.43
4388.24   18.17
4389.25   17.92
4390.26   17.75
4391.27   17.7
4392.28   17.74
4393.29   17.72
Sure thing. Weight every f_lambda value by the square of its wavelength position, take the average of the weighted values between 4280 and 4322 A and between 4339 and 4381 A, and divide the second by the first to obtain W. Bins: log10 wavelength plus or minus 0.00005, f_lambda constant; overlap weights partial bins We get 1.5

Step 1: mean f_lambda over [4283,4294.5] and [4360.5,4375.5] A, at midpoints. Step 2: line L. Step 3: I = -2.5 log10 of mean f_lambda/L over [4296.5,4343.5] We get -0.15 mag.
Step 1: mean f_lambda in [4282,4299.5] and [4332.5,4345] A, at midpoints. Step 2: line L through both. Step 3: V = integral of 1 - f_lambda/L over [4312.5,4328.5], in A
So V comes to 0.8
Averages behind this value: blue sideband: 16.6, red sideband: 28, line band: 22.5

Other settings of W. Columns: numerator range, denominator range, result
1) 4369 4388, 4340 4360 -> 0.72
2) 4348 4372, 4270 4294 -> 1.83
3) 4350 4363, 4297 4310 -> 1.57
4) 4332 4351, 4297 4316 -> 1.54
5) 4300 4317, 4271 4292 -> 1.26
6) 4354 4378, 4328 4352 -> 0.90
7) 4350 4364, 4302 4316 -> 1.50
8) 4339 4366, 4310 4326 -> 1.35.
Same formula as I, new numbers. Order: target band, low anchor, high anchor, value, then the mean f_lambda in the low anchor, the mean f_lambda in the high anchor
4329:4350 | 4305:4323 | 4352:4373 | -0.19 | 20.8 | 26.6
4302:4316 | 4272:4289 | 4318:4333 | 0.09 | 15.5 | 24.4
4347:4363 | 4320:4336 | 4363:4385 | -0.22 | 25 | 22.6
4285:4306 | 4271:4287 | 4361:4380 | -0.03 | 15.3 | 23.9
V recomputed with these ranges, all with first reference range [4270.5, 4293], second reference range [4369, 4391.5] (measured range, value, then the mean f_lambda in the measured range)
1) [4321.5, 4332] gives -4.07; 24.7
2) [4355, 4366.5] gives -4.74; 27.5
